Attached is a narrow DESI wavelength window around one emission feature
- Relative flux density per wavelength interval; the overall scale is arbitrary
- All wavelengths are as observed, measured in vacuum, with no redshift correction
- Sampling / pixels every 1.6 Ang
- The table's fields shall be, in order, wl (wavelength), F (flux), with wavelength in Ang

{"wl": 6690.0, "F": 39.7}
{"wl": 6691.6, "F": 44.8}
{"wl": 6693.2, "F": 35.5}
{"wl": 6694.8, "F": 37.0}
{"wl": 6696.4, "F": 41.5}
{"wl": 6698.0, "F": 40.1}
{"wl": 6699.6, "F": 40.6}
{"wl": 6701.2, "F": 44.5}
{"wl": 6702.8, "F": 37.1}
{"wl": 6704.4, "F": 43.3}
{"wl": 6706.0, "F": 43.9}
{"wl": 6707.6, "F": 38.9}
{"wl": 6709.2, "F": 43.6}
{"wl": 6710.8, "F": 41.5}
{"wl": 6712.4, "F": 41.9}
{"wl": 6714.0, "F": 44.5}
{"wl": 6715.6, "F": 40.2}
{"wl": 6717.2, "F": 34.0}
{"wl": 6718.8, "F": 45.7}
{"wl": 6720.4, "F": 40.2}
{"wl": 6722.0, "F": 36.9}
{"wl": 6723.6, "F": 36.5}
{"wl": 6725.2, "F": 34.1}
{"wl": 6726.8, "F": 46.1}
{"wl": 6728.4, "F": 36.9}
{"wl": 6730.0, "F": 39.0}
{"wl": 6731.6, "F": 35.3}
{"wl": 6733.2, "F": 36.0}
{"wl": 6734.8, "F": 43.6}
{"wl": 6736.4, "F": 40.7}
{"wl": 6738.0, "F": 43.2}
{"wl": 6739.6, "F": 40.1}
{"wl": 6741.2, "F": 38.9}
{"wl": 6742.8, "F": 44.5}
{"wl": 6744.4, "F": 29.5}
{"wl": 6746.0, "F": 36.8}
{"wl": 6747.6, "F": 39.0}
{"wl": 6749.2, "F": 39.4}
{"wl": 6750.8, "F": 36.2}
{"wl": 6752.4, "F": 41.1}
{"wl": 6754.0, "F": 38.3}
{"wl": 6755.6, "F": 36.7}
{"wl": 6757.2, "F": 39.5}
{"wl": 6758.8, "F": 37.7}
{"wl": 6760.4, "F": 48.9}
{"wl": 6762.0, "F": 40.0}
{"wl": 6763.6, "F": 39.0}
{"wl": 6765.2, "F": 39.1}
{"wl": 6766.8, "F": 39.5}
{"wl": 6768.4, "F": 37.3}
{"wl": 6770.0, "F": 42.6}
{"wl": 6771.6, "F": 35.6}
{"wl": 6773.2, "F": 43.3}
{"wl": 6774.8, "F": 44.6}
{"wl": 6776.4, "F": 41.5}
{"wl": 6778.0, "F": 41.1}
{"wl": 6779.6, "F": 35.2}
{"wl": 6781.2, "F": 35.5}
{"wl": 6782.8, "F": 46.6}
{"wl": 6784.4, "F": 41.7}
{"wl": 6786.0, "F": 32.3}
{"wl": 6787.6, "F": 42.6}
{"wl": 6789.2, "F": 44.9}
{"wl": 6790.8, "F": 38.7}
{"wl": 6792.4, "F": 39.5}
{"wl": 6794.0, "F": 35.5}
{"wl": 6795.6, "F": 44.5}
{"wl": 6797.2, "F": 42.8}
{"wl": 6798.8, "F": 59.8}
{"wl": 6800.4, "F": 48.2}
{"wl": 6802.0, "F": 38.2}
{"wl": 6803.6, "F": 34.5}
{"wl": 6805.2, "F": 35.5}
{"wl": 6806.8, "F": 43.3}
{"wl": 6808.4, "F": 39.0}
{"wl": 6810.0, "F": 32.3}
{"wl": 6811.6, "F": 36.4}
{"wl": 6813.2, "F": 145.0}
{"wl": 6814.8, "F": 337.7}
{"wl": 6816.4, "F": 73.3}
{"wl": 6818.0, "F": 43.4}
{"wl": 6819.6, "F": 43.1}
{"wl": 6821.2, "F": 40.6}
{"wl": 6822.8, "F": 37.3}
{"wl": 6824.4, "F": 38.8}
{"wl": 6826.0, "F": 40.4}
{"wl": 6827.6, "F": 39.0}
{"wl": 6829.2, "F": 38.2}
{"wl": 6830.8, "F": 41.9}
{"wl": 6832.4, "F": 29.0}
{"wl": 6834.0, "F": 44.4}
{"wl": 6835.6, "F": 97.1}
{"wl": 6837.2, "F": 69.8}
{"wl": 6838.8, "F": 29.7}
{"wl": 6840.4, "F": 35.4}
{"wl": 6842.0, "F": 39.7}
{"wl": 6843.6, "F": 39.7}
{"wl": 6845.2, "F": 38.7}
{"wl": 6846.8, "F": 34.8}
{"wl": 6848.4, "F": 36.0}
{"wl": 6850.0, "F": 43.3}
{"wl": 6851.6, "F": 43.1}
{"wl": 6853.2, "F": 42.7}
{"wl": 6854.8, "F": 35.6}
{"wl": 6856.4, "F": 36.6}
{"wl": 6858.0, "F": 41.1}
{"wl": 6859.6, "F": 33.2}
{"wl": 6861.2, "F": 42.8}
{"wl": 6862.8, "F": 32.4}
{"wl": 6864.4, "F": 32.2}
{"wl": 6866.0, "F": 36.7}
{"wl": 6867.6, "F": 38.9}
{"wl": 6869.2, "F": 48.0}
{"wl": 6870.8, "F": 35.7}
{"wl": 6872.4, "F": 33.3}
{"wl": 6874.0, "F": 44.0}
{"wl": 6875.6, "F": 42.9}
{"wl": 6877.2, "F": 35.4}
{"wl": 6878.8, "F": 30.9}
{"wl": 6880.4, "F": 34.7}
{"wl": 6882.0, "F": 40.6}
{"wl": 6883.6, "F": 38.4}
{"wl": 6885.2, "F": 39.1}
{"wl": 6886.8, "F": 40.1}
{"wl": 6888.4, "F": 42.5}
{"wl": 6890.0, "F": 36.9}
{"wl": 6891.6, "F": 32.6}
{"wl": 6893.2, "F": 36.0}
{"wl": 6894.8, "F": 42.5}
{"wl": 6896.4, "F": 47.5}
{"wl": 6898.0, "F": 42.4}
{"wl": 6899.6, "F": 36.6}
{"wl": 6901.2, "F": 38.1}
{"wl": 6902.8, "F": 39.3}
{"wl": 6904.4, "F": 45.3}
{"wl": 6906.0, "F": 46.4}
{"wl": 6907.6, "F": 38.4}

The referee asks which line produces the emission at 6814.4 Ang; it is Halpha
